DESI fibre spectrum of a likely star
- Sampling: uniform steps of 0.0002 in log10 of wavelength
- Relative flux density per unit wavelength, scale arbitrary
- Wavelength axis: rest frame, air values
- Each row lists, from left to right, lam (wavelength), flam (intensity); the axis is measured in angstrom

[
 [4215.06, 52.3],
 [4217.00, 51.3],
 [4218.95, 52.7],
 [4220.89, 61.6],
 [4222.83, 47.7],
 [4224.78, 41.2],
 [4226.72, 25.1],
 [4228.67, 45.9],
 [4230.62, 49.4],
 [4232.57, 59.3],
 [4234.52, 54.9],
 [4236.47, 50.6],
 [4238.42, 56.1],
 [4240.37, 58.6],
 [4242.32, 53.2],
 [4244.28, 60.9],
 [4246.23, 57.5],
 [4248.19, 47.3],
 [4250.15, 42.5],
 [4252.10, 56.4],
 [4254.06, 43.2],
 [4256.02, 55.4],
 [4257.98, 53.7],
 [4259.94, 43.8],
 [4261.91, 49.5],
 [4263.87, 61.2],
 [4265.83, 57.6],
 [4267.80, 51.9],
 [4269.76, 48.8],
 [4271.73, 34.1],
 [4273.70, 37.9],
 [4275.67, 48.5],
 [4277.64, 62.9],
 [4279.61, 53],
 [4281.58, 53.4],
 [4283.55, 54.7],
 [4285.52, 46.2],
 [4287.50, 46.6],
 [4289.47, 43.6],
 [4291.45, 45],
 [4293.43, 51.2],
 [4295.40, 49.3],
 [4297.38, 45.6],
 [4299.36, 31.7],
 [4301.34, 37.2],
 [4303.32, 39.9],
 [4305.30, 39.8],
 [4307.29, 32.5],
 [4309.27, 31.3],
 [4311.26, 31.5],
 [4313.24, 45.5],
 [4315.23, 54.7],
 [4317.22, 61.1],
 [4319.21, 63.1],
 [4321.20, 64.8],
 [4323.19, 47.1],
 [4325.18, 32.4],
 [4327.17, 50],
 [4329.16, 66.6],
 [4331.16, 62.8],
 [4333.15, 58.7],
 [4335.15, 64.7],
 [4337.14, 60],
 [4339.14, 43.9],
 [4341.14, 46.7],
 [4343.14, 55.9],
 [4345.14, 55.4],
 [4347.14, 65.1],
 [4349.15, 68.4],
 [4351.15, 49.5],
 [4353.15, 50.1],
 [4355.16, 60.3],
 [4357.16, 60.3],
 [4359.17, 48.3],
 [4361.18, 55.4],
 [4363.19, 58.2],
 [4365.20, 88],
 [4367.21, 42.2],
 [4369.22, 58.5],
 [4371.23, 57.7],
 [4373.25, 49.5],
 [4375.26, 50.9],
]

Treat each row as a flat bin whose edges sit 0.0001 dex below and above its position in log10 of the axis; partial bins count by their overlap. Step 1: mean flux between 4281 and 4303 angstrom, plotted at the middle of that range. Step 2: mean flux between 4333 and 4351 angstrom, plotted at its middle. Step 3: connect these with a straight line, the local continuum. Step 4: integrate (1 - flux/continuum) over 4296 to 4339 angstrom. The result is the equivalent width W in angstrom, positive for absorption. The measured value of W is 2.7 angstrom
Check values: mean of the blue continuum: 45.5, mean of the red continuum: 57.2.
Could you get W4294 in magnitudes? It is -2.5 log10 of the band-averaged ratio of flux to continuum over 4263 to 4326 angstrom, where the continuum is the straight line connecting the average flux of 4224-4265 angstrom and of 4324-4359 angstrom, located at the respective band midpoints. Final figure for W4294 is 0.14 mag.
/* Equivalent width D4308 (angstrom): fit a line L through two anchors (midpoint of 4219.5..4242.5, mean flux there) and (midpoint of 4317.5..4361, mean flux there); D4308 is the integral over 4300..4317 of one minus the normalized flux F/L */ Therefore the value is 4.5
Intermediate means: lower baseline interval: 50.3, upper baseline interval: 56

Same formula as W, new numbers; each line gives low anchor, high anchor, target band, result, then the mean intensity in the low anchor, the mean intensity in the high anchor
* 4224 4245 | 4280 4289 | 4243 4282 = -0.6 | 50.4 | 50.1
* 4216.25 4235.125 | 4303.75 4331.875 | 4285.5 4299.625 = 0.9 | 48.7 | 48.5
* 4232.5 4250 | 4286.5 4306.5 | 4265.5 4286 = -1.1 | 54.6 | 42.9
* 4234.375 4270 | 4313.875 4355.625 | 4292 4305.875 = 3.2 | 52.8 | 56.1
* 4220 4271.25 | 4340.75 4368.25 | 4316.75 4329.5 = 0.4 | 51.1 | 57.7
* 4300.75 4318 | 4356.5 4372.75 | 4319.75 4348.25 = -3.9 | 41.4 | 58.2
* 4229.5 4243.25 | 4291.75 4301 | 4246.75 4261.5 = 0.6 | 54.5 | 44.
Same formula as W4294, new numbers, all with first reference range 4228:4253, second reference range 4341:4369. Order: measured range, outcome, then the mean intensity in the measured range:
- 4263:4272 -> 0.051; 51.9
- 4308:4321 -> 0.159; 48.6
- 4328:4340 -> -0.048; 59.5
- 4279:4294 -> 0.127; 49.1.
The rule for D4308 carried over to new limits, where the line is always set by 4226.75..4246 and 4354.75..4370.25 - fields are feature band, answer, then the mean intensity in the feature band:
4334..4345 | 0.65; 54.4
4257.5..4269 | 0.30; 52.8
